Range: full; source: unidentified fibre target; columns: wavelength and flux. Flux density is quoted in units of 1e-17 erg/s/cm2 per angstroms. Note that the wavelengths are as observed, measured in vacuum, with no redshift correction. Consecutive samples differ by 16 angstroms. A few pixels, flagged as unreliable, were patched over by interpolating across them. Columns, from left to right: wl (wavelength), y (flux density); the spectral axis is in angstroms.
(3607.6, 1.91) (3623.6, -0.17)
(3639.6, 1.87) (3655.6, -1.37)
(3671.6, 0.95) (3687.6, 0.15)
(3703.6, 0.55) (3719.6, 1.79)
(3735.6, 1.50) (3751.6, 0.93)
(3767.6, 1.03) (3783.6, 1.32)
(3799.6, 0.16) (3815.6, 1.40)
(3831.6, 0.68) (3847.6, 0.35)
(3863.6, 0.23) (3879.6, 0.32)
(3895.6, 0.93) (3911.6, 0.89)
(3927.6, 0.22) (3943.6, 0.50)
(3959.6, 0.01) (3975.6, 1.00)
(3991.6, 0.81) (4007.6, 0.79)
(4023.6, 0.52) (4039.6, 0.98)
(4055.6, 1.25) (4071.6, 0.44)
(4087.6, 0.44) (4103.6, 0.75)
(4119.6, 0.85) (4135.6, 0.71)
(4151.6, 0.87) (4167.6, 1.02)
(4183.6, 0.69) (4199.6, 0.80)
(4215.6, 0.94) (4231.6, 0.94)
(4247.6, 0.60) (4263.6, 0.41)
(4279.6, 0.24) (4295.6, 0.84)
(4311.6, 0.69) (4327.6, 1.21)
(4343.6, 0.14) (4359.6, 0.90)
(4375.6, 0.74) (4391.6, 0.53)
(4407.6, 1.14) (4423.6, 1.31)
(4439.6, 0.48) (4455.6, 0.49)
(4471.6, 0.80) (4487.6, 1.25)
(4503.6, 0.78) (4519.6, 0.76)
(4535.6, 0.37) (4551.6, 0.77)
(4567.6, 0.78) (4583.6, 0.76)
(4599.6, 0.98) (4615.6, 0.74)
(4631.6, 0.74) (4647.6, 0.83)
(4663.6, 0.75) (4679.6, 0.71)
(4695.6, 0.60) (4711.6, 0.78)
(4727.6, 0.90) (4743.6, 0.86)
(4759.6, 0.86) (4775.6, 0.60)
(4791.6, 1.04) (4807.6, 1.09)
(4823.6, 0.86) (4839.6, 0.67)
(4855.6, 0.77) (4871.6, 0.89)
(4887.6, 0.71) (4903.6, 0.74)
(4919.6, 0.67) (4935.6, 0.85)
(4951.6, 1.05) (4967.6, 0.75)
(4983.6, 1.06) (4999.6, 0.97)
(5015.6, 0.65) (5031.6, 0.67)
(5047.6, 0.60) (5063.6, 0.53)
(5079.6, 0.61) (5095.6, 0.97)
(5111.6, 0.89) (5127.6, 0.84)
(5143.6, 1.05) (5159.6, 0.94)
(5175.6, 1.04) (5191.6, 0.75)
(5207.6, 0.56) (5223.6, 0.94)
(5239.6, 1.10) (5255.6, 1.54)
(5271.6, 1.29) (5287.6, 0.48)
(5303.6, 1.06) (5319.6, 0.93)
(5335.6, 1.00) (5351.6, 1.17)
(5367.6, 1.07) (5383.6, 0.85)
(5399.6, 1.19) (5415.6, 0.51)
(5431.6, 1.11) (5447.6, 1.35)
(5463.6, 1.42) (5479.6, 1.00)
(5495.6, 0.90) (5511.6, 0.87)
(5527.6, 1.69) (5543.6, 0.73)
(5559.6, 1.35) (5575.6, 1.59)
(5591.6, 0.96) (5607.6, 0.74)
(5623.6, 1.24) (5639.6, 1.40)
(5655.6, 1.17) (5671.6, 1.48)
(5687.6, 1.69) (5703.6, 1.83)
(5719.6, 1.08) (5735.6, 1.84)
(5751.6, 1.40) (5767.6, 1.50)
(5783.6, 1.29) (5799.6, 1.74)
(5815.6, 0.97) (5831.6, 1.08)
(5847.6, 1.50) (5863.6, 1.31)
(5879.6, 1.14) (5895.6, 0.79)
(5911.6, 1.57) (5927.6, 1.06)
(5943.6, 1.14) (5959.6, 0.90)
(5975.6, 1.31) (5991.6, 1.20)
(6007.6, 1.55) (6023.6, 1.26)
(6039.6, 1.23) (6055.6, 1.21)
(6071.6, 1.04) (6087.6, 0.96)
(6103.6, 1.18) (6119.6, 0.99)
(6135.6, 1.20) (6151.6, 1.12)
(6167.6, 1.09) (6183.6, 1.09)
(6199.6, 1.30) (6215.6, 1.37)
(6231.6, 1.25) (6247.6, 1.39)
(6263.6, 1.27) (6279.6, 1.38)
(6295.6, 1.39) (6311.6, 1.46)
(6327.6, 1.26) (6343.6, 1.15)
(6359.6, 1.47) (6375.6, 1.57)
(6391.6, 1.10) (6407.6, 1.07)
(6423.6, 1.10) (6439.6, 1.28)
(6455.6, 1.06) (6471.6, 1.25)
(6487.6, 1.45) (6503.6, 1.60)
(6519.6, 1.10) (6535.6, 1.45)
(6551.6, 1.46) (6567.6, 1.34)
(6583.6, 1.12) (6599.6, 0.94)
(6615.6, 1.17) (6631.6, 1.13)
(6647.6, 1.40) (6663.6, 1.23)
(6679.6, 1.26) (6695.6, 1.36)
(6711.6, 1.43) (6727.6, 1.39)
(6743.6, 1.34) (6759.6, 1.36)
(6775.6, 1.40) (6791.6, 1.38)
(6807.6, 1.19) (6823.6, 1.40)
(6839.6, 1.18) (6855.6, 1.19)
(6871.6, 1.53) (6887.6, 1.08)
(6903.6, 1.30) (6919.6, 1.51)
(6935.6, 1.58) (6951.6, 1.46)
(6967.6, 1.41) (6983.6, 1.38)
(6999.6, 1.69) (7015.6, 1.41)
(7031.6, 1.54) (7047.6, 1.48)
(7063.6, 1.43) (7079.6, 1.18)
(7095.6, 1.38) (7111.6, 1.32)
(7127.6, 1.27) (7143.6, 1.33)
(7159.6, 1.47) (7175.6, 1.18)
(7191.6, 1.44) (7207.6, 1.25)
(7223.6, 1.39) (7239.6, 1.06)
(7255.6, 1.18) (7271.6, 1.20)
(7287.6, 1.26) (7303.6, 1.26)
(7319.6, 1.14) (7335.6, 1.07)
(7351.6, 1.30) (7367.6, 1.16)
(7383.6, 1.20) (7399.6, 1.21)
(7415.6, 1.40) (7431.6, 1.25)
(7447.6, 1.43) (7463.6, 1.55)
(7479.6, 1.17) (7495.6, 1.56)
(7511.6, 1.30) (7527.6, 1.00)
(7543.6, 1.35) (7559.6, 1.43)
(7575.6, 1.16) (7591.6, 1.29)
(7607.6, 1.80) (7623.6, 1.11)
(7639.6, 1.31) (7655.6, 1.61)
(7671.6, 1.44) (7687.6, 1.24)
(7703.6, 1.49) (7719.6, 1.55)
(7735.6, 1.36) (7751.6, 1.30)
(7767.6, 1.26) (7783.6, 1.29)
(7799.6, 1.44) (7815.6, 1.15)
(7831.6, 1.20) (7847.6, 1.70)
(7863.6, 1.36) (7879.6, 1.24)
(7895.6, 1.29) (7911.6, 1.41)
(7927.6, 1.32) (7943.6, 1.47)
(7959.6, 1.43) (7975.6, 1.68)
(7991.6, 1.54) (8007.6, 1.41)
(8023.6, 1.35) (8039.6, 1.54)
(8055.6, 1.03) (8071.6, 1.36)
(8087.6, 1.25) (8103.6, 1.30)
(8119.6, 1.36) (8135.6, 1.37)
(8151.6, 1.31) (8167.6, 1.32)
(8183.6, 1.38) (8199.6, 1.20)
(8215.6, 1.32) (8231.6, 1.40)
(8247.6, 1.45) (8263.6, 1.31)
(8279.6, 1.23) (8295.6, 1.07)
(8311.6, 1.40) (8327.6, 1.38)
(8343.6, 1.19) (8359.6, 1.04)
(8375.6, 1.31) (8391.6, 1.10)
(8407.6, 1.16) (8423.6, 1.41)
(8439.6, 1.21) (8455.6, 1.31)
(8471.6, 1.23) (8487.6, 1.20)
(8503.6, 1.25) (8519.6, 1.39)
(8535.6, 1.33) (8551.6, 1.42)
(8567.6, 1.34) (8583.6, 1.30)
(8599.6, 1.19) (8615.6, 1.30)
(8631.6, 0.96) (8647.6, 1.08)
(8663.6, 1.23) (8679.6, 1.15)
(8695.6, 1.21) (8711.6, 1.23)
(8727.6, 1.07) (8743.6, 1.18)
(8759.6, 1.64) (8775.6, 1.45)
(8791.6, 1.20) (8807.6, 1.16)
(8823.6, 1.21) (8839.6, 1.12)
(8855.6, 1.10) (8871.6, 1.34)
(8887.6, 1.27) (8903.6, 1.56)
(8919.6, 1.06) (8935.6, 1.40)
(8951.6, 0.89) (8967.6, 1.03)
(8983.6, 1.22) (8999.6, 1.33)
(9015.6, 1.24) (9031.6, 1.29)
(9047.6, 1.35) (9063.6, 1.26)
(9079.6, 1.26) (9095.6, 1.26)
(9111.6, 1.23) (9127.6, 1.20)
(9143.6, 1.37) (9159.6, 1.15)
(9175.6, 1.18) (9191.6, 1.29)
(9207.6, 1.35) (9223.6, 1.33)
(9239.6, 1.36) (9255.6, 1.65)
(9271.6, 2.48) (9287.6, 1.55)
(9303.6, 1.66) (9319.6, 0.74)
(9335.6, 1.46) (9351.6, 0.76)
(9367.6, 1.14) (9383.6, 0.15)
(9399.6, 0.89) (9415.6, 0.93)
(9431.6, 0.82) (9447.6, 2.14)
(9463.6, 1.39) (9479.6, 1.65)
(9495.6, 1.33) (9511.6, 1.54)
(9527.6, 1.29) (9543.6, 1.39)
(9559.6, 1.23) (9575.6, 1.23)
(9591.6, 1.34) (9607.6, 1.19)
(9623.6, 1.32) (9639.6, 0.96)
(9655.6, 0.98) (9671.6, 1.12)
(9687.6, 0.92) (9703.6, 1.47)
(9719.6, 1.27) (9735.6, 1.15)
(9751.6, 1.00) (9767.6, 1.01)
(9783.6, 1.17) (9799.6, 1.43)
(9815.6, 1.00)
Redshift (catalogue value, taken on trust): 0.412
